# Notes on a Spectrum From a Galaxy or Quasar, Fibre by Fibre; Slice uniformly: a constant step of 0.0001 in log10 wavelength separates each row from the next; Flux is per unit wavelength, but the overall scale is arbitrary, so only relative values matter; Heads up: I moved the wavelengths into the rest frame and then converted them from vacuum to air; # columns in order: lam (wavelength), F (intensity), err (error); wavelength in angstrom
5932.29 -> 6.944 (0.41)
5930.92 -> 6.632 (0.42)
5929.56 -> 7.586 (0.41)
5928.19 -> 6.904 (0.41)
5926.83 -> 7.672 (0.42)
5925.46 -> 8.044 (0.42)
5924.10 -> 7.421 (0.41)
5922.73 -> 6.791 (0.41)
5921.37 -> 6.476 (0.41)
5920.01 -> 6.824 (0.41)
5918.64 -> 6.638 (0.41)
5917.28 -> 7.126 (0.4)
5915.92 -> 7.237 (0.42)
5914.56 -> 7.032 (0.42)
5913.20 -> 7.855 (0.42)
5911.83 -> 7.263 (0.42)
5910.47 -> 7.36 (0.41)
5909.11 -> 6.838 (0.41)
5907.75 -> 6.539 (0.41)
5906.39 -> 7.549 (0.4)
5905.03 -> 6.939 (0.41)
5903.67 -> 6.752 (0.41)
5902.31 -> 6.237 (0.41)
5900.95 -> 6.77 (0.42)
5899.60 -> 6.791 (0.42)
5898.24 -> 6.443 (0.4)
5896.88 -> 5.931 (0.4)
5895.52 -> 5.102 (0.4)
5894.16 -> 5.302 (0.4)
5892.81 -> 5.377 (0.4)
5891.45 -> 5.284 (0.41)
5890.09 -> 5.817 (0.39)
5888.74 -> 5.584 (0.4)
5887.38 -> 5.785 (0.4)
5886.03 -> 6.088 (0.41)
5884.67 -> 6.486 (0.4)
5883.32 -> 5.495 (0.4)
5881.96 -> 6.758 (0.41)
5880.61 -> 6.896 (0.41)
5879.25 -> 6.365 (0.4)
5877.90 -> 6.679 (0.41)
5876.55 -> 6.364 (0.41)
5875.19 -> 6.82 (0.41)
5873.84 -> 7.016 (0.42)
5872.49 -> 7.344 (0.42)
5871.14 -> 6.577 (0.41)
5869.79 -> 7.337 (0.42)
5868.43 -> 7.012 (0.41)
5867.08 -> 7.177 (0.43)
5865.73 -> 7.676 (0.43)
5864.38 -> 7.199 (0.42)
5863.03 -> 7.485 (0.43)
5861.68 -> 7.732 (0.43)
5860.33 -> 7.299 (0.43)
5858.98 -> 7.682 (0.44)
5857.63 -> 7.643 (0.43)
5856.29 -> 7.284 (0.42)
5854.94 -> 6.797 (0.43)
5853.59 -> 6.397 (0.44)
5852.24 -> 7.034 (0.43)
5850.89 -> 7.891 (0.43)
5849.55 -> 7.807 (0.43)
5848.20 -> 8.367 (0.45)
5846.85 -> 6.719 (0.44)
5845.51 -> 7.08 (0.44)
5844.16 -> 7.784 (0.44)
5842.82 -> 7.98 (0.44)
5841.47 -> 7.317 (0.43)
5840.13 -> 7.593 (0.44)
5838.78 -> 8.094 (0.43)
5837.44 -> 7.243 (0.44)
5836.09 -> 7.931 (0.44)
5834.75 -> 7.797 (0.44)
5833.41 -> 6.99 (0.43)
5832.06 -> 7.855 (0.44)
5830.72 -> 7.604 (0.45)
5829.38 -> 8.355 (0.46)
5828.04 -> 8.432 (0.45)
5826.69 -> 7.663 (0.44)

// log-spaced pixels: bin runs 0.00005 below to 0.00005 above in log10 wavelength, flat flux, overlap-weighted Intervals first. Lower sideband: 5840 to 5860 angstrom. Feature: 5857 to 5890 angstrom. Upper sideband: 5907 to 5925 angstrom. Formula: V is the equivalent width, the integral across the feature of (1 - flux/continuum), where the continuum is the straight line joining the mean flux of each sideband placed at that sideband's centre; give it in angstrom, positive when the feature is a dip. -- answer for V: 2.1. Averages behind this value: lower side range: 7.42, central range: 6.83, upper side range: 7.05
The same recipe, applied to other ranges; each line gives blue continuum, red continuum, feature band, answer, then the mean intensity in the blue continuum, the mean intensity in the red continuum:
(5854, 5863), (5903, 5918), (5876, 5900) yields 4.1 angstrom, 7.38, 7.14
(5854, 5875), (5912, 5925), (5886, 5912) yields 3.1 angstrom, 7.26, 7.07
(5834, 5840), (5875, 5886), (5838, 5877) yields -1.2 angstrom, 7.74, 6.44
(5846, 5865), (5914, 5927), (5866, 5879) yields 0.7 angstrom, 7.38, 7.11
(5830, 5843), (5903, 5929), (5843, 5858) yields 0.4 angstrom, 7.63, 7.12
